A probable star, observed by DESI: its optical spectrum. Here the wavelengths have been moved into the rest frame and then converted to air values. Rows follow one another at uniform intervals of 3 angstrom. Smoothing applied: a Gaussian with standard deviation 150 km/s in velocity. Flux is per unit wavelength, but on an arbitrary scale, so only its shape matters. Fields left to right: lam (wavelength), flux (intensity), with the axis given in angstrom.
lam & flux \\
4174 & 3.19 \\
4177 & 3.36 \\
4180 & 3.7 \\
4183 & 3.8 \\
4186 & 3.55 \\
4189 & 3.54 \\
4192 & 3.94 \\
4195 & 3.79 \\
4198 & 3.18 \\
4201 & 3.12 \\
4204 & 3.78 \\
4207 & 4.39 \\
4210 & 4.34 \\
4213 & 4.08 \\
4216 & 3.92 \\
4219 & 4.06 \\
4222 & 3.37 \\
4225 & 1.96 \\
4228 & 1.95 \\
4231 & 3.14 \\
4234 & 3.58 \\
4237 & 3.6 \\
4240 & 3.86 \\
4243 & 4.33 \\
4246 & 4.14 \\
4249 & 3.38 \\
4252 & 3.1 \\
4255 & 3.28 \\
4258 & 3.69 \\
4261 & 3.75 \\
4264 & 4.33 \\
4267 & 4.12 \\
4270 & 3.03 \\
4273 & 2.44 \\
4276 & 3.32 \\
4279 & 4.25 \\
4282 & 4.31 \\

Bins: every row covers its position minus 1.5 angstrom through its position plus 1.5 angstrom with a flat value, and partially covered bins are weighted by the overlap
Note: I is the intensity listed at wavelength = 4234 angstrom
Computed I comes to 3.58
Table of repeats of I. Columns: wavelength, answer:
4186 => 3.55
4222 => 3.37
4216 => 3.92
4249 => 3.38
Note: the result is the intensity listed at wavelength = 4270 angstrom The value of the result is 3.03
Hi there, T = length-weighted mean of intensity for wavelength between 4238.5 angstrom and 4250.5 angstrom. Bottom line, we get 3.93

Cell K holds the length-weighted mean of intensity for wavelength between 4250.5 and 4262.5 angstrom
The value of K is 3.46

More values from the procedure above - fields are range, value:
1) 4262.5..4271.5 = 3.83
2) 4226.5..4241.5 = 3.23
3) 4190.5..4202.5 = 3.51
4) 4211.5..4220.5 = 4.02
